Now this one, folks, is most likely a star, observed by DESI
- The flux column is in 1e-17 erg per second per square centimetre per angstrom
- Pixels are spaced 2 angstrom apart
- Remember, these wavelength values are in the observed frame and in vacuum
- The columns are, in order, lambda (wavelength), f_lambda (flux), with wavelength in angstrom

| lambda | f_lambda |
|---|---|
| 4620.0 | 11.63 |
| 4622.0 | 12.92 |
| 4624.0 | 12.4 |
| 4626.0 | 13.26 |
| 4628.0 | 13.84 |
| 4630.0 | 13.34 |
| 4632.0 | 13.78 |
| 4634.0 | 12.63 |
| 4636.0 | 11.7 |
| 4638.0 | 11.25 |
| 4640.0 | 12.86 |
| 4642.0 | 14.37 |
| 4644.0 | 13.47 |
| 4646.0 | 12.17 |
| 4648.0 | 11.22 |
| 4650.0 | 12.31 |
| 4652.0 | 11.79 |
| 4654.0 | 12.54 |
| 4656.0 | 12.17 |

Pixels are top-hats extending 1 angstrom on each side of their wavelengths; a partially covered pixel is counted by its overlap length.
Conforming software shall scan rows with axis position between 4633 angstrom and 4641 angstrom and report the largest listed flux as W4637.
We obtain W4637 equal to 12.86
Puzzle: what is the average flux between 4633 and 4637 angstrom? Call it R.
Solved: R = 12.2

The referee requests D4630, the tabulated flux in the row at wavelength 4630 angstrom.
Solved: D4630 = 13.34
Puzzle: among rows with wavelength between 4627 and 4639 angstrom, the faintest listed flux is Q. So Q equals 11.25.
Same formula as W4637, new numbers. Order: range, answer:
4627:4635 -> 13.84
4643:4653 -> 13.47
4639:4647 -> 14.37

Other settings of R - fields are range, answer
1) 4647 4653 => 11.8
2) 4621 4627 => 12.9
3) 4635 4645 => 12.7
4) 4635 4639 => 11.5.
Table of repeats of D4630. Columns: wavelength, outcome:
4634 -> 12.63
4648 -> 11.22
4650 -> 12.31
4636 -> 11.7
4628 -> 13.84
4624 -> 12.4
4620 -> 11.63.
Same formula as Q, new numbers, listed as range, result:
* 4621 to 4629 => 12.4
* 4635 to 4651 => 11.22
